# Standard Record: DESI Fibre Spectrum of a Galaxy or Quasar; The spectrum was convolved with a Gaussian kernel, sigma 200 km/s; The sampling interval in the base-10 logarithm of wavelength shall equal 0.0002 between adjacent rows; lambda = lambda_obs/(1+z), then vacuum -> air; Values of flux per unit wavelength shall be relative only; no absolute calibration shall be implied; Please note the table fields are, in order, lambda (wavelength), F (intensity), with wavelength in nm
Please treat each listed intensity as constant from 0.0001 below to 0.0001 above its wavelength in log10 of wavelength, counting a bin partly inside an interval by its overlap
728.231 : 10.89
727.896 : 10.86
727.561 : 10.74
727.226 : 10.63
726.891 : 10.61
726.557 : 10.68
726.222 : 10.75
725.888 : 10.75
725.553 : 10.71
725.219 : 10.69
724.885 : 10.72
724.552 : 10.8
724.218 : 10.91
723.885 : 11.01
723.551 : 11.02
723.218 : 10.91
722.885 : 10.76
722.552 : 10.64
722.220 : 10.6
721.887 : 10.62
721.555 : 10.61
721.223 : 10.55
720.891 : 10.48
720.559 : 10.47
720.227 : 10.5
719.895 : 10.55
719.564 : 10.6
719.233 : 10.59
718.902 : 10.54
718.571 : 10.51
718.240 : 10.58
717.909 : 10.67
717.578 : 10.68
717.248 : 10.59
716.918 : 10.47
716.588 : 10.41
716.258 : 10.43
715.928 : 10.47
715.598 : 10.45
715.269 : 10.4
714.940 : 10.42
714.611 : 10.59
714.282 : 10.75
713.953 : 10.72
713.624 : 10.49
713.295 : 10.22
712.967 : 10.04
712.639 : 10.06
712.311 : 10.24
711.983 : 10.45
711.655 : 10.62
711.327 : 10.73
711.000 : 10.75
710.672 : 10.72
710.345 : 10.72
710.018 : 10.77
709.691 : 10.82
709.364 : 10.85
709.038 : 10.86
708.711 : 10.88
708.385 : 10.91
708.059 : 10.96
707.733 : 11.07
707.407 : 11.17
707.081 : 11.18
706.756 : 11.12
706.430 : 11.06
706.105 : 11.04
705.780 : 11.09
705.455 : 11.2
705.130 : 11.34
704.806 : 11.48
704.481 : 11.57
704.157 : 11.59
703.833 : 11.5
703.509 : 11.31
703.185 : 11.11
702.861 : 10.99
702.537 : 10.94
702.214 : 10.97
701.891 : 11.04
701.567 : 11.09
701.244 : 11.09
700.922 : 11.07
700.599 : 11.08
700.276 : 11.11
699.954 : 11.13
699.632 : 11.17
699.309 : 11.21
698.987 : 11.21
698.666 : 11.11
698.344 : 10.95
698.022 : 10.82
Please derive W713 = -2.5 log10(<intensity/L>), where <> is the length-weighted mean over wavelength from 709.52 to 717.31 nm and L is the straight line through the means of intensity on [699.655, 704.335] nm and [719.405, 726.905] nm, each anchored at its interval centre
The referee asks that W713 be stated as 0.04 mag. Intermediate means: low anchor 11.1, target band 10.5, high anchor 10.7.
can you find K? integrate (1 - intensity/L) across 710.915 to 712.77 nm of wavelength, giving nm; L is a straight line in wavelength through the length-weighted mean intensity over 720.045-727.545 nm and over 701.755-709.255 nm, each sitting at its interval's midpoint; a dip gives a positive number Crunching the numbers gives 0.09 nm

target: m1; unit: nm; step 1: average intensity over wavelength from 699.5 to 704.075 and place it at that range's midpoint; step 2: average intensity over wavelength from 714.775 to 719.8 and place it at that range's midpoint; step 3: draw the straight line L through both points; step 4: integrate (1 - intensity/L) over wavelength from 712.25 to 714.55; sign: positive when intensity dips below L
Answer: 0.064 nm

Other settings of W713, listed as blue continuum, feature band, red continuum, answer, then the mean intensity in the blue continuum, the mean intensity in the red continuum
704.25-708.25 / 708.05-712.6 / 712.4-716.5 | 0.01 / 11.2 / 10.4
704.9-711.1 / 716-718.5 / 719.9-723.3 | 0.02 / 11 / 10.6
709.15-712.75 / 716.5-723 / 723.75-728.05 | 0.01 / 10.6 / 10.8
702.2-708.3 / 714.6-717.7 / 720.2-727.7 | 0.04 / 11.2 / 10.7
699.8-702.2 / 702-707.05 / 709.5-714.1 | -0.03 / 11.1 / 10.5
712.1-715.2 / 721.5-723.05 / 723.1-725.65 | 0.01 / 10.4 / 10.8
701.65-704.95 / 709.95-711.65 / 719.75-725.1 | 0.03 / 11.2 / 10.7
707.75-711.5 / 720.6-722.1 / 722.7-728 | 0.02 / 10.8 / 10.8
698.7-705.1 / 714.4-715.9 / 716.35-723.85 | 0.03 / 11.2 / 10.6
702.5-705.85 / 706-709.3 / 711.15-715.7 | 0.00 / 11.3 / 10.4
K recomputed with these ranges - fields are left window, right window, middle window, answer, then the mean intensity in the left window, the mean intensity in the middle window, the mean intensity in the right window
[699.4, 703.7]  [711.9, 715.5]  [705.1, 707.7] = -0.08 nm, 11.1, 11.1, 10.4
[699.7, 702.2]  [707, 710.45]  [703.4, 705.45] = -0.08 nm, 11.1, 11.5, 10.9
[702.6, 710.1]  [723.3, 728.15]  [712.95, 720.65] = 0.30 nm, 11.1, 10.5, 10.8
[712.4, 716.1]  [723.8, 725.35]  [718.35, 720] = 0.01 nm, 10.4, 10.6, 10.8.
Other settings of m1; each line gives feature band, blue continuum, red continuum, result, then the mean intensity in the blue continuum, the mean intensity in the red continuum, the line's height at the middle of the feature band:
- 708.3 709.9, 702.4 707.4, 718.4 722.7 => 0.03 nm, 11.2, 10.6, 11.1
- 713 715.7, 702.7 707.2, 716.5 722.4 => 0.08 nm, 11.3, 10.6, 10.8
